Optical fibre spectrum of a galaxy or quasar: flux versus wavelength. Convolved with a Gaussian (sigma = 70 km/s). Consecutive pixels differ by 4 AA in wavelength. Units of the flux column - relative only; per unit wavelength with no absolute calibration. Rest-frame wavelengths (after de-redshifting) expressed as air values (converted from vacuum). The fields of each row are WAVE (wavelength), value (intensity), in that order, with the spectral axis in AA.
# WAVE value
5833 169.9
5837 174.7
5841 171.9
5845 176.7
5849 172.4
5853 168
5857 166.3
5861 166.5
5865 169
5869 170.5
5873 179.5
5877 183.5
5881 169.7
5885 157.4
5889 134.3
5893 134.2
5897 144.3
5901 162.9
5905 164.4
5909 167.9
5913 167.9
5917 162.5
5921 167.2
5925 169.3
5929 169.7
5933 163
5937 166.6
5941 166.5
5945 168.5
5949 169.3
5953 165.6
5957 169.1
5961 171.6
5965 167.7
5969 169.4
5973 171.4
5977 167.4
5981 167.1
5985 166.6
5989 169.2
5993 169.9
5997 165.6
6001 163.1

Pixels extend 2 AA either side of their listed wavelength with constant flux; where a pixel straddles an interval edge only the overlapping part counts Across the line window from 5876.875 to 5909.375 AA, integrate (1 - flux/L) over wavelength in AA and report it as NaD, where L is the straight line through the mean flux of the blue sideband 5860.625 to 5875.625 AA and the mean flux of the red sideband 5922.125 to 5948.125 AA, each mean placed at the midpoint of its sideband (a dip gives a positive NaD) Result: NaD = 2.8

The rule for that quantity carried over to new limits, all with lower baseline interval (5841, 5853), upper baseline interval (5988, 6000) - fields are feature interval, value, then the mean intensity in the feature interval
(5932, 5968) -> 0.3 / 168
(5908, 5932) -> 0.4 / 167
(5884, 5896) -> 2.1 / 141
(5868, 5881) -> -0.4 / 177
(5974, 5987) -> 0.1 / 167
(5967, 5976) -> -0.1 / 170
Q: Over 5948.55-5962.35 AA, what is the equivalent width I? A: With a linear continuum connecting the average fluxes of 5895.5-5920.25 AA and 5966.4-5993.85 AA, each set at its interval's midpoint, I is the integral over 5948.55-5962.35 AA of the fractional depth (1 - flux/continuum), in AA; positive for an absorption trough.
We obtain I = -0.2 AA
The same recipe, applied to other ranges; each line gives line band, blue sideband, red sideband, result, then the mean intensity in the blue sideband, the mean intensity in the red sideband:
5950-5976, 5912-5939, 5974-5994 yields -0.2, 167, 168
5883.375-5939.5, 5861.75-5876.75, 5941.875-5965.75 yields 3.8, 174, 169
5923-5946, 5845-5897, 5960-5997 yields -0.1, 164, 169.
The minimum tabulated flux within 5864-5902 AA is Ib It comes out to 134.2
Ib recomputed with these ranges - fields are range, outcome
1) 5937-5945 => 166.5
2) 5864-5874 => 169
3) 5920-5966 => 163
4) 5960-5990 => 166.6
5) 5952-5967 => 165.6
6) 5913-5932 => 162.5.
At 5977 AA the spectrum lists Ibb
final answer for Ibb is 167.4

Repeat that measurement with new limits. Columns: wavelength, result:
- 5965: 167.7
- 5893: 134.2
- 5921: 167.2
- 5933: 163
